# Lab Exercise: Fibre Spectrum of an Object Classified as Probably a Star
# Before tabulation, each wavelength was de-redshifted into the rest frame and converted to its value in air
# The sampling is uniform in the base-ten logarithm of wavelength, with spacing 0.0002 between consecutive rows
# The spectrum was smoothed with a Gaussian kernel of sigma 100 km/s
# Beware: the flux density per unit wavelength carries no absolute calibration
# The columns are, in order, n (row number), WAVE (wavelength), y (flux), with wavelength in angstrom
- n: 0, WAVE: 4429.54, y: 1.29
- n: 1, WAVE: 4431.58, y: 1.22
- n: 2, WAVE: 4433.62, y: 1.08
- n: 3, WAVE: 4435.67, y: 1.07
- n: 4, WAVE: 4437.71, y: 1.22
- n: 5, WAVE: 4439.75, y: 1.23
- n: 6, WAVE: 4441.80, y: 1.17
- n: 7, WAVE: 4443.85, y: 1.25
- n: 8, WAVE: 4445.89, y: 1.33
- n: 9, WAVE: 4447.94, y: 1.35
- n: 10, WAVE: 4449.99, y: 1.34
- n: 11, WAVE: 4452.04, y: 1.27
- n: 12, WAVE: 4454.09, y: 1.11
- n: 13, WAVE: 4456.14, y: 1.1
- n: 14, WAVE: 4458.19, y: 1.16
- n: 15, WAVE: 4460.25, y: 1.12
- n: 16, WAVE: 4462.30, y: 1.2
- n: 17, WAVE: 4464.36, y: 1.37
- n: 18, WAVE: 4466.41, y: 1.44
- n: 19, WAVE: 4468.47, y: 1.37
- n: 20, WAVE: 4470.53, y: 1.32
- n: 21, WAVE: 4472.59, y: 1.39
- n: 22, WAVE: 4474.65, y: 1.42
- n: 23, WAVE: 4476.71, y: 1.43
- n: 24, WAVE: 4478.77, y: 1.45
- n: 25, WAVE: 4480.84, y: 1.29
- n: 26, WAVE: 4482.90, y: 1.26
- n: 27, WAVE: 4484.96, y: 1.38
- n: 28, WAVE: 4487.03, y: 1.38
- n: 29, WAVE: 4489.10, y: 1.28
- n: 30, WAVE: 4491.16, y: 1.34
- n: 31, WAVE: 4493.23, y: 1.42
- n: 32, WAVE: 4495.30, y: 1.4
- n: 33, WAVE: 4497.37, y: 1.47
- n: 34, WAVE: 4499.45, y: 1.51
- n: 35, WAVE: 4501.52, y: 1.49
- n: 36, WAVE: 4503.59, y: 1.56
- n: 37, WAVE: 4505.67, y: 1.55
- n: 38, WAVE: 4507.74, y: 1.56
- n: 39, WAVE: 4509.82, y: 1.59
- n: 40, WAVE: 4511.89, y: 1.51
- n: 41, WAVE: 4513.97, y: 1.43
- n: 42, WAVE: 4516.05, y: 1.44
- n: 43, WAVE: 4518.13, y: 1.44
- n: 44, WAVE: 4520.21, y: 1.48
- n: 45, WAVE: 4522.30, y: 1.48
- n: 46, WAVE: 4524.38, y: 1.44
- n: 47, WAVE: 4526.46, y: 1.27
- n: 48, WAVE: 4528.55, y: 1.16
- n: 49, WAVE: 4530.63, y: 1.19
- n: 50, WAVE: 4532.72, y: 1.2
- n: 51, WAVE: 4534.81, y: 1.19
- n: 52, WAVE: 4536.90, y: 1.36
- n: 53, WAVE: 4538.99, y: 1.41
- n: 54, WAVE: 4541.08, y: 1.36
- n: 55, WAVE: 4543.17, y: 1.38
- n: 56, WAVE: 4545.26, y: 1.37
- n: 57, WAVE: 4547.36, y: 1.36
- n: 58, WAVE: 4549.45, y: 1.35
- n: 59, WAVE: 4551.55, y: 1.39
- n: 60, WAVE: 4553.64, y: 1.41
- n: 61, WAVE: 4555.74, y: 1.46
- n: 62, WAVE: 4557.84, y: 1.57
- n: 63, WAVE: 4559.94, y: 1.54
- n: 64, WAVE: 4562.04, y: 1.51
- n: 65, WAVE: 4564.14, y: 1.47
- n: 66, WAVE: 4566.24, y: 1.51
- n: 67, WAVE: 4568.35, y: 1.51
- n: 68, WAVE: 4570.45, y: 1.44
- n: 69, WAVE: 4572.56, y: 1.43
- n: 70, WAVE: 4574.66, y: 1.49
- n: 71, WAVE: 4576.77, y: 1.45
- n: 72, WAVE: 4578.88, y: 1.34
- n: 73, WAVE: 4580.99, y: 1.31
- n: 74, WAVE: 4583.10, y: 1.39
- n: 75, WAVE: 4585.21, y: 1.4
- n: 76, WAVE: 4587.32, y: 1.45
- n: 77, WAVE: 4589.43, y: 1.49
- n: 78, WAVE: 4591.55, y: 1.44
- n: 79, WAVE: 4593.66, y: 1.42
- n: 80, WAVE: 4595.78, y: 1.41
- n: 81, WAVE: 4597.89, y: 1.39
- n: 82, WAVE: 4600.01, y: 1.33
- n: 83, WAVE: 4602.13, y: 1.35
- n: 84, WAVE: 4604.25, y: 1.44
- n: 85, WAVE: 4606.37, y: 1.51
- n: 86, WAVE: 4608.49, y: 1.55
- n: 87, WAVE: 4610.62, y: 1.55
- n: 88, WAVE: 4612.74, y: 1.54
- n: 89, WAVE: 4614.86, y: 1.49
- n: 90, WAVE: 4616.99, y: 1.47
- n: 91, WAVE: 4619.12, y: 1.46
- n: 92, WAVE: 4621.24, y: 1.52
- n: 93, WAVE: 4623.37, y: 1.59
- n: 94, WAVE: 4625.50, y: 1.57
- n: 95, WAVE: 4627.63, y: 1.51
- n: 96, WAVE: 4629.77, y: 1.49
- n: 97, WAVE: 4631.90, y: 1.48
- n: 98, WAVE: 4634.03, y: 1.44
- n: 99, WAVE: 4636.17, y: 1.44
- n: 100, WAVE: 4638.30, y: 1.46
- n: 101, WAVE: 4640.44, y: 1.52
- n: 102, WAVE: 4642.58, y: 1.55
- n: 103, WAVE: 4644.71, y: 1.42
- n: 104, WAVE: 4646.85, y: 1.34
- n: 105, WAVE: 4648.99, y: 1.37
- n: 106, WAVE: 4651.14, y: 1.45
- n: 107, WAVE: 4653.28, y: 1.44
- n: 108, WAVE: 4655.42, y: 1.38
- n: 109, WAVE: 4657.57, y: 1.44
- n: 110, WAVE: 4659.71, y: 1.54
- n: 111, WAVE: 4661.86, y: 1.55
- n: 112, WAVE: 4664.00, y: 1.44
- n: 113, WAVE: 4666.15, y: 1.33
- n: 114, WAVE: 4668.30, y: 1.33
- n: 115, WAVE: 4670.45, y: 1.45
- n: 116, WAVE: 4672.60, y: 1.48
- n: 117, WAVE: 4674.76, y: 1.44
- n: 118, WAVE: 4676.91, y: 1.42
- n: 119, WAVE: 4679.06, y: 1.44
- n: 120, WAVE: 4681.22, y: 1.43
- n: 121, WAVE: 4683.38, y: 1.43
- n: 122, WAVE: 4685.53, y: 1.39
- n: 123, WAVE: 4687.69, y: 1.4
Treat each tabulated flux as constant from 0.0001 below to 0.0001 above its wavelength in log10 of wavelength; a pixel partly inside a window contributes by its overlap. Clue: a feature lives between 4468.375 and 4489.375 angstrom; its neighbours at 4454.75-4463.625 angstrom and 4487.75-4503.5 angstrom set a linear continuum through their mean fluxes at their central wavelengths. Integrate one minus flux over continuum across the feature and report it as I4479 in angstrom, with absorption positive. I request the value -1.1 angstrom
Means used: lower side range 1.15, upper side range 1.42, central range 1.36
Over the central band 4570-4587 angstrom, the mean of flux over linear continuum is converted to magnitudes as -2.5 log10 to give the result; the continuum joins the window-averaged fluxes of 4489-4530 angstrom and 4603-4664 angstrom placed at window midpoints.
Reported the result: 0.04 mag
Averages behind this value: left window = 1.44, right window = 1.48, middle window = 1.41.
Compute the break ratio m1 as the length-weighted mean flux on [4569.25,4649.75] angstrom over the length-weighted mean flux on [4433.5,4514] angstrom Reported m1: 1.08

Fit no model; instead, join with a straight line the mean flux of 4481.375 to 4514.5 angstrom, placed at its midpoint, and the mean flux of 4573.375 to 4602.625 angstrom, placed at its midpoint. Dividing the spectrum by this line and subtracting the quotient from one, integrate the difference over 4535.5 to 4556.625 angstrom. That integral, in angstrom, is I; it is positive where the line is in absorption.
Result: 0.6 angstrom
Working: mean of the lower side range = 1.44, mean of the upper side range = 1.41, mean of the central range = 1.38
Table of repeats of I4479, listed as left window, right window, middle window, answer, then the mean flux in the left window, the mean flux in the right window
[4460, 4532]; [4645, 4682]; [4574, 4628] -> -1.5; 1.4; 1.43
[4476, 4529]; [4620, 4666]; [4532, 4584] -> 1.2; 1.43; 1.47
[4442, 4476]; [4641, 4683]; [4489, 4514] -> -3.1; 1.28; 1.43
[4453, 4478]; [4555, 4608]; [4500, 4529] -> -2.4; 1.29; 1.44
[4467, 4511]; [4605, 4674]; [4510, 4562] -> 1.8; 1.42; 1.47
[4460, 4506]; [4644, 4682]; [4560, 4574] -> -0.8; 1.39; 1.43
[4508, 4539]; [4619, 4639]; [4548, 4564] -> -0.5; 1.38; 1.5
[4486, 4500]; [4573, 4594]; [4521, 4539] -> 1.4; 1.4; 1.42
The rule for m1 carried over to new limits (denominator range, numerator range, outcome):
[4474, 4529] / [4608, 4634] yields 1.06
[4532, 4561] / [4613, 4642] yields 1.08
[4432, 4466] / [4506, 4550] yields 1.14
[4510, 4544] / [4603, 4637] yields 1.10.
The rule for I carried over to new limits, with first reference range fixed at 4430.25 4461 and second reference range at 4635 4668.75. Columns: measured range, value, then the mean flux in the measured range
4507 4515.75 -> -1.6 angstrom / 1.51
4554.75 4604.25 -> -3.0 angstrom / 1.44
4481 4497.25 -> -1.3 angstrom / 1.36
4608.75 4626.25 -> -1.6 angstrom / 1.52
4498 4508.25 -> -2.1 angstrom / 1.53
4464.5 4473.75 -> -1.1 angstrom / 1.38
